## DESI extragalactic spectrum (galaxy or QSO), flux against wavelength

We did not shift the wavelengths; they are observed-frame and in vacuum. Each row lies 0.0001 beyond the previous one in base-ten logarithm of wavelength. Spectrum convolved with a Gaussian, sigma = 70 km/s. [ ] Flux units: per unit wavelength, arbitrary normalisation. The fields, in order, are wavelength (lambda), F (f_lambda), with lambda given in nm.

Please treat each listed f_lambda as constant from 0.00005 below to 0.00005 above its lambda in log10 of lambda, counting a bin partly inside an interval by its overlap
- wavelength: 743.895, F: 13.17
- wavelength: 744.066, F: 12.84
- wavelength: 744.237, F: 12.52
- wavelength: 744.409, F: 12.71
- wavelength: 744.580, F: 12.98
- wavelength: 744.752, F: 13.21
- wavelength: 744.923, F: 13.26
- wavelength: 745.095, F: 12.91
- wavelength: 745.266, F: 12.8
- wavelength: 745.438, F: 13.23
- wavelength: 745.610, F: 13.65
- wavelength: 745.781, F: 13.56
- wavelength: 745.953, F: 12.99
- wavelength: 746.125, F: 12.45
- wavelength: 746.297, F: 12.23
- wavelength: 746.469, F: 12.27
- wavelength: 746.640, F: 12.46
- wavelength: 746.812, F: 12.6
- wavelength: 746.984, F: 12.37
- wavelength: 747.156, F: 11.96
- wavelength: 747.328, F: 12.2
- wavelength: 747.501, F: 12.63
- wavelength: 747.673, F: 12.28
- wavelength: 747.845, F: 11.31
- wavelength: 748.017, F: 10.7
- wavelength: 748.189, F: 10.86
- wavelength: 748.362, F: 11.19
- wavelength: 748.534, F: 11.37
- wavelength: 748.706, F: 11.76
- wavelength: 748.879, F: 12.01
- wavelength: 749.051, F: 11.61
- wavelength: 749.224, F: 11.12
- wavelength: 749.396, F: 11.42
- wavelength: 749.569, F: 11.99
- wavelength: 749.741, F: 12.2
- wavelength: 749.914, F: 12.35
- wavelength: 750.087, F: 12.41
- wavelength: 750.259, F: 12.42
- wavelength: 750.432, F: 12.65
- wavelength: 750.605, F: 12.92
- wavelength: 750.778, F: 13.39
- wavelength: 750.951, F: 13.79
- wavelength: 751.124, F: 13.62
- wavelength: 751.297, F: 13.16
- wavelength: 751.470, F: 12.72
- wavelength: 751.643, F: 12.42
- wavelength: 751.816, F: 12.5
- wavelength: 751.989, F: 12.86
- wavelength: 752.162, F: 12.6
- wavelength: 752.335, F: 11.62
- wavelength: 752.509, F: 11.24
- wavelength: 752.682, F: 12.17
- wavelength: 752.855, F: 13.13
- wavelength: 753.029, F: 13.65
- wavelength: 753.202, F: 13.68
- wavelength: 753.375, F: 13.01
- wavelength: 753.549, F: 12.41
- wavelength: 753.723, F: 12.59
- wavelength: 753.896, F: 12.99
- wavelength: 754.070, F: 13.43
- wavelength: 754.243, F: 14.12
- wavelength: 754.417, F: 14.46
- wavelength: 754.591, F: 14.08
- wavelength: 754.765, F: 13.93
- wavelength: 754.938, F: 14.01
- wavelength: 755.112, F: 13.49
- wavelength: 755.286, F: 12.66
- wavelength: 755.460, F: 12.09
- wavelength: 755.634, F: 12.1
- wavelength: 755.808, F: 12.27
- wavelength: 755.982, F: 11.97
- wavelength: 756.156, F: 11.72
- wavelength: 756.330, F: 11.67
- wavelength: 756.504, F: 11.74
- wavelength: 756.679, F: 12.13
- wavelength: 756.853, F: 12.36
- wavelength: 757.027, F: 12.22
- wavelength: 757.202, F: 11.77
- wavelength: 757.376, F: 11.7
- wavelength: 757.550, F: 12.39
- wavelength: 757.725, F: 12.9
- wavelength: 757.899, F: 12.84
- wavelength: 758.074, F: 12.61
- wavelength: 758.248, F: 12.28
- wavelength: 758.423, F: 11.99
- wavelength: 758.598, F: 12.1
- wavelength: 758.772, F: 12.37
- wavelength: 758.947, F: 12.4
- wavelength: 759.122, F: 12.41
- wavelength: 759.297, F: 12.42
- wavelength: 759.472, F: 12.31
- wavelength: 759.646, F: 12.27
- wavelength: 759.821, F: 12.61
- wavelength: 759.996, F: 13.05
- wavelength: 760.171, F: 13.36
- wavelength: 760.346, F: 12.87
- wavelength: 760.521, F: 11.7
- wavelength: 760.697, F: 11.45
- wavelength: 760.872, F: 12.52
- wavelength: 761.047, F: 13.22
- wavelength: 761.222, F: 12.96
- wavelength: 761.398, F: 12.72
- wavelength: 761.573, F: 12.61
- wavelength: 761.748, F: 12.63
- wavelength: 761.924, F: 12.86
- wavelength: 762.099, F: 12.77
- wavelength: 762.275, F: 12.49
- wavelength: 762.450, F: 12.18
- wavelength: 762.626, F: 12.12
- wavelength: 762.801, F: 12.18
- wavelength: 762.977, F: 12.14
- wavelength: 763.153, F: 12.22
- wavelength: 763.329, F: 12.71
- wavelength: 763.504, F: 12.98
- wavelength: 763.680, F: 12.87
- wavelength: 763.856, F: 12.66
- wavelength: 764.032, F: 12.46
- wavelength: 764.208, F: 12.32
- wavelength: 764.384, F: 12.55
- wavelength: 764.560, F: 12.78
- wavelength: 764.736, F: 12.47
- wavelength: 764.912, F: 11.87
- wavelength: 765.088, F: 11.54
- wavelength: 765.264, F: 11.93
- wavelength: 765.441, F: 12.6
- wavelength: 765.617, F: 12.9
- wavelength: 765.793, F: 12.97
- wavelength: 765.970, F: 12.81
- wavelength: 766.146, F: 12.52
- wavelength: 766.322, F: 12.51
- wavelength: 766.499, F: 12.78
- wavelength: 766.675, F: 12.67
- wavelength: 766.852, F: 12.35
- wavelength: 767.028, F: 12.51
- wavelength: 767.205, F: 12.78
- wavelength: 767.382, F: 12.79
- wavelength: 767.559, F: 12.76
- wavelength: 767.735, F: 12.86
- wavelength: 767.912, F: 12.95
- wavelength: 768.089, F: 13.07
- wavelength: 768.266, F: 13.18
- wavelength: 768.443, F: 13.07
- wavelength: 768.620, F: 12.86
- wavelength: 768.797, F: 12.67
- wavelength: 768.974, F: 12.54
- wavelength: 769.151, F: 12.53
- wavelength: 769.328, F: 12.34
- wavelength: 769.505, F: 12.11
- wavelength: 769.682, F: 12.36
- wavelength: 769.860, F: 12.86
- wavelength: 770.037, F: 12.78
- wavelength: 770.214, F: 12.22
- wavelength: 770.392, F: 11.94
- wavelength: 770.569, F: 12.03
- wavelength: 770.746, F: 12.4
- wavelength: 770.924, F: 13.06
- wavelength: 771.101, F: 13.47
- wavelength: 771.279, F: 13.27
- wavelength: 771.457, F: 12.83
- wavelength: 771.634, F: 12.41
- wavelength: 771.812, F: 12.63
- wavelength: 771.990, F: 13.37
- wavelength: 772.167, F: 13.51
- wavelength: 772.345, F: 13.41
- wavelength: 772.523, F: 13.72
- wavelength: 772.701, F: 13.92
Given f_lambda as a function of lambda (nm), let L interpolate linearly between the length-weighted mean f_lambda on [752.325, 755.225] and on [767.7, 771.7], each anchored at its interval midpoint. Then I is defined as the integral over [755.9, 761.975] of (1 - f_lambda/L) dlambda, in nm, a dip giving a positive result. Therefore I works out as 0.31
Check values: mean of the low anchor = 13.2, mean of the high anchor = 12.7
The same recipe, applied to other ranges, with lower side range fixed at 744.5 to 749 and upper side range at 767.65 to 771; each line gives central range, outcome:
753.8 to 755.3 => -0.155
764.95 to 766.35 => 0.014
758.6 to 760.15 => 0.000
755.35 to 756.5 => 0.045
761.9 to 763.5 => 0.015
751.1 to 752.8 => -0.007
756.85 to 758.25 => 0.015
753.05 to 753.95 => -0.040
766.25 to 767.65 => -0.006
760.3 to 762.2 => -0.007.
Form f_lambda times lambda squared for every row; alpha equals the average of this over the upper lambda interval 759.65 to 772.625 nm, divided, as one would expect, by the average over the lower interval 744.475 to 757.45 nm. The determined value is 1.1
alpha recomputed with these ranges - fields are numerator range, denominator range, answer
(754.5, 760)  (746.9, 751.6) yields 1.05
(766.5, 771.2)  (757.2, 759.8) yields 1.05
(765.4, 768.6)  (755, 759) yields 1.07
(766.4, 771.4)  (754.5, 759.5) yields 1.05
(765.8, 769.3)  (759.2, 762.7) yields 1.03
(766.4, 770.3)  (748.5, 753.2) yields 1.07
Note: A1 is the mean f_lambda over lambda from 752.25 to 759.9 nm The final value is 12.6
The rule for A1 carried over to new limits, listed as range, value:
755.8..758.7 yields 12.2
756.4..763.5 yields 12.4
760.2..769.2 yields 12.6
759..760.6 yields 12.6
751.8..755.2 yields 13.1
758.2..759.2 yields 12.2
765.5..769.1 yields 12.8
